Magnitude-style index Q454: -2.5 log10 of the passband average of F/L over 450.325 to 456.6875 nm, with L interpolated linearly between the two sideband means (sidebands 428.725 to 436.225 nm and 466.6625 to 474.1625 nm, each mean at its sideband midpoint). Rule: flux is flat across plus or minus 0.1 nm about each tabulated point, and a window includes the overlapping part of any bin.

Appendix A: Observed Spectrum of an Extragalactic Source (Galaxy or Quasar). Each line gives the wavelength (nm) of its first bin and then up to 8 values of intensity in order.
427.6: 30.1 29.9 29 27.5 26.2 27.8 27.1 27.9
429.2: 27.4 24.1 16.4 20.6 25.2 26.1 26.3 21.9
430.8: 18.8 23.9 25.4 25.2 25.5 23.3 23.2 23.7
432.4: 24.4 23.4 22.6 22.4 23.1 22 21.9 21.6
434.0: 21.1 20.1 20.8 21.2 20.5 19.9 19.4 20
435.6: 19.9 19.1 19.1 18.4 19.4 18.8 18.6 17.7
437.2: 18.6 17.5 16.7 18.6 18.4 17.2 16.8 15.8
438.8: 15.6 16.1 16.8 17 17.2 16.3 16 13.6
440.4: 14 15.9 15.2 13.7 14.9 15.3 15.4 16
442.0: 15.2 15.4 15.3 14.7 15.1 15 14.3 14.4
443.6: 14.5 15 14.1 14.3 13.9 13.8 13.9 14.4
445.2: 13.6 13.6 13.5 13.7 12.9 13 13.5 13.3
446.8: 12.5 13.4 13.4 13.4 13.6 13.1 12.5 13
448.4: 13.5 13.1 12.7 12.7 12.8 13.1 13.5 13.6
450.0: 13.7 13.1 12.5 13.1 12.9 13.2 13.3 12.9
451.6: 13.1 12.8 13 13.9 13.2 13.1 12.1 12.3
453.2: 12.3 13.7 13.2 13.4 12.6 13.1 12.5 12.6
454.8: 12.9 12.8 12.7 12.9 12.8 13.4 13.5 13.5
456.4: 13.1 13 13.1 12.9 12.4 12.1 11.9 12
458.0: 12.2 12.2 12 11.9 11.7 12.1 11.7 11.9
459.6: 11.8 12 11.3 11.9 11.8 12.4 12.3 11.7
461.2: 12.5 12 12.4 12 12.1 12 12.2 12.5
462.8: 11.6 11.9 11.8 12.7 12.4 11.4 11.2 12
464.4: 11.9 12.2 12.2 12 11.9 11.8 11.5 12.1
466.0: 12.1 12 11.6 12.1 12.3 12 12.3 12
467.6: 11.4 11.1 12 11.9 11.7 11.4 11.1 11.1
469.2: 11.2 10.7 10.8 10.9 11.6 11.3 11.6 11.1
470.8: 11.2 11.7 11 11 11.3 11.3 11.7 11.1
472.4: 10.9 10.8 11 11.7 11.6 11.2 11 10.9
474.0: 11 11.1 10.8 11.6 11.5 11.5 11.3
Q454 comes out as 0.25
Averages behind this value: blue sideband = 22.5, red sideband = 11.4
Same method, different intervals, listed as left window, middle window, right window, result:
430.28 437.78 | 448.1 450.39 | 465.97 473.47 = 0.28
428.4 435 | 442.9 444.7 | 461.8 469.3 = 0.31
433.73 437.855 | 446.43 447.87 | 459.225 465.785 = 0.22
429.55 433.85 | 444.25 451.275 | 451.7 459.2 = 0.21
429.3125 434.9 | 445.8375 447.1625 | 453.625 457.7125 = 0.26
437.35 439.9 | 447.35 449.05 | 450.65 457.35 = 0.11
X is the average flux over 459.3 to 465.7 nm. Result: 12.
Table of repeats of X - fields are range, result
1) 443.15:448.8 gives 13.6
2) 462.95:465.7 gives 11.9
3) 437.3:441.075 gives 16.2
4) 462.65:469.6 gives 11.8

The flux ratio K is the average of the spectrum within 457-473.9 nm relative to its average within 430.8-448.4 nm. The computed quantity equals 0.7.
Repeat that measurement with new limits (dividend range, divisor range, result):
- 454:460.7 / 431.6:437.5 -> 0.60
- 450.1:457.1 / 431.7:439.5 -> 0.66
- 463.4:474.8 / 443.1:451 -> 0.86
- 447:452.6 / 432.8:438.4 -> 0.67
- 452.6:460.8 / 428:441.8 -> 0.61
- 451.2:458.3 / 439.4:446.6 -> 0.88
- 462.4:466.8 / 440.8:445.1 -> 0.81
